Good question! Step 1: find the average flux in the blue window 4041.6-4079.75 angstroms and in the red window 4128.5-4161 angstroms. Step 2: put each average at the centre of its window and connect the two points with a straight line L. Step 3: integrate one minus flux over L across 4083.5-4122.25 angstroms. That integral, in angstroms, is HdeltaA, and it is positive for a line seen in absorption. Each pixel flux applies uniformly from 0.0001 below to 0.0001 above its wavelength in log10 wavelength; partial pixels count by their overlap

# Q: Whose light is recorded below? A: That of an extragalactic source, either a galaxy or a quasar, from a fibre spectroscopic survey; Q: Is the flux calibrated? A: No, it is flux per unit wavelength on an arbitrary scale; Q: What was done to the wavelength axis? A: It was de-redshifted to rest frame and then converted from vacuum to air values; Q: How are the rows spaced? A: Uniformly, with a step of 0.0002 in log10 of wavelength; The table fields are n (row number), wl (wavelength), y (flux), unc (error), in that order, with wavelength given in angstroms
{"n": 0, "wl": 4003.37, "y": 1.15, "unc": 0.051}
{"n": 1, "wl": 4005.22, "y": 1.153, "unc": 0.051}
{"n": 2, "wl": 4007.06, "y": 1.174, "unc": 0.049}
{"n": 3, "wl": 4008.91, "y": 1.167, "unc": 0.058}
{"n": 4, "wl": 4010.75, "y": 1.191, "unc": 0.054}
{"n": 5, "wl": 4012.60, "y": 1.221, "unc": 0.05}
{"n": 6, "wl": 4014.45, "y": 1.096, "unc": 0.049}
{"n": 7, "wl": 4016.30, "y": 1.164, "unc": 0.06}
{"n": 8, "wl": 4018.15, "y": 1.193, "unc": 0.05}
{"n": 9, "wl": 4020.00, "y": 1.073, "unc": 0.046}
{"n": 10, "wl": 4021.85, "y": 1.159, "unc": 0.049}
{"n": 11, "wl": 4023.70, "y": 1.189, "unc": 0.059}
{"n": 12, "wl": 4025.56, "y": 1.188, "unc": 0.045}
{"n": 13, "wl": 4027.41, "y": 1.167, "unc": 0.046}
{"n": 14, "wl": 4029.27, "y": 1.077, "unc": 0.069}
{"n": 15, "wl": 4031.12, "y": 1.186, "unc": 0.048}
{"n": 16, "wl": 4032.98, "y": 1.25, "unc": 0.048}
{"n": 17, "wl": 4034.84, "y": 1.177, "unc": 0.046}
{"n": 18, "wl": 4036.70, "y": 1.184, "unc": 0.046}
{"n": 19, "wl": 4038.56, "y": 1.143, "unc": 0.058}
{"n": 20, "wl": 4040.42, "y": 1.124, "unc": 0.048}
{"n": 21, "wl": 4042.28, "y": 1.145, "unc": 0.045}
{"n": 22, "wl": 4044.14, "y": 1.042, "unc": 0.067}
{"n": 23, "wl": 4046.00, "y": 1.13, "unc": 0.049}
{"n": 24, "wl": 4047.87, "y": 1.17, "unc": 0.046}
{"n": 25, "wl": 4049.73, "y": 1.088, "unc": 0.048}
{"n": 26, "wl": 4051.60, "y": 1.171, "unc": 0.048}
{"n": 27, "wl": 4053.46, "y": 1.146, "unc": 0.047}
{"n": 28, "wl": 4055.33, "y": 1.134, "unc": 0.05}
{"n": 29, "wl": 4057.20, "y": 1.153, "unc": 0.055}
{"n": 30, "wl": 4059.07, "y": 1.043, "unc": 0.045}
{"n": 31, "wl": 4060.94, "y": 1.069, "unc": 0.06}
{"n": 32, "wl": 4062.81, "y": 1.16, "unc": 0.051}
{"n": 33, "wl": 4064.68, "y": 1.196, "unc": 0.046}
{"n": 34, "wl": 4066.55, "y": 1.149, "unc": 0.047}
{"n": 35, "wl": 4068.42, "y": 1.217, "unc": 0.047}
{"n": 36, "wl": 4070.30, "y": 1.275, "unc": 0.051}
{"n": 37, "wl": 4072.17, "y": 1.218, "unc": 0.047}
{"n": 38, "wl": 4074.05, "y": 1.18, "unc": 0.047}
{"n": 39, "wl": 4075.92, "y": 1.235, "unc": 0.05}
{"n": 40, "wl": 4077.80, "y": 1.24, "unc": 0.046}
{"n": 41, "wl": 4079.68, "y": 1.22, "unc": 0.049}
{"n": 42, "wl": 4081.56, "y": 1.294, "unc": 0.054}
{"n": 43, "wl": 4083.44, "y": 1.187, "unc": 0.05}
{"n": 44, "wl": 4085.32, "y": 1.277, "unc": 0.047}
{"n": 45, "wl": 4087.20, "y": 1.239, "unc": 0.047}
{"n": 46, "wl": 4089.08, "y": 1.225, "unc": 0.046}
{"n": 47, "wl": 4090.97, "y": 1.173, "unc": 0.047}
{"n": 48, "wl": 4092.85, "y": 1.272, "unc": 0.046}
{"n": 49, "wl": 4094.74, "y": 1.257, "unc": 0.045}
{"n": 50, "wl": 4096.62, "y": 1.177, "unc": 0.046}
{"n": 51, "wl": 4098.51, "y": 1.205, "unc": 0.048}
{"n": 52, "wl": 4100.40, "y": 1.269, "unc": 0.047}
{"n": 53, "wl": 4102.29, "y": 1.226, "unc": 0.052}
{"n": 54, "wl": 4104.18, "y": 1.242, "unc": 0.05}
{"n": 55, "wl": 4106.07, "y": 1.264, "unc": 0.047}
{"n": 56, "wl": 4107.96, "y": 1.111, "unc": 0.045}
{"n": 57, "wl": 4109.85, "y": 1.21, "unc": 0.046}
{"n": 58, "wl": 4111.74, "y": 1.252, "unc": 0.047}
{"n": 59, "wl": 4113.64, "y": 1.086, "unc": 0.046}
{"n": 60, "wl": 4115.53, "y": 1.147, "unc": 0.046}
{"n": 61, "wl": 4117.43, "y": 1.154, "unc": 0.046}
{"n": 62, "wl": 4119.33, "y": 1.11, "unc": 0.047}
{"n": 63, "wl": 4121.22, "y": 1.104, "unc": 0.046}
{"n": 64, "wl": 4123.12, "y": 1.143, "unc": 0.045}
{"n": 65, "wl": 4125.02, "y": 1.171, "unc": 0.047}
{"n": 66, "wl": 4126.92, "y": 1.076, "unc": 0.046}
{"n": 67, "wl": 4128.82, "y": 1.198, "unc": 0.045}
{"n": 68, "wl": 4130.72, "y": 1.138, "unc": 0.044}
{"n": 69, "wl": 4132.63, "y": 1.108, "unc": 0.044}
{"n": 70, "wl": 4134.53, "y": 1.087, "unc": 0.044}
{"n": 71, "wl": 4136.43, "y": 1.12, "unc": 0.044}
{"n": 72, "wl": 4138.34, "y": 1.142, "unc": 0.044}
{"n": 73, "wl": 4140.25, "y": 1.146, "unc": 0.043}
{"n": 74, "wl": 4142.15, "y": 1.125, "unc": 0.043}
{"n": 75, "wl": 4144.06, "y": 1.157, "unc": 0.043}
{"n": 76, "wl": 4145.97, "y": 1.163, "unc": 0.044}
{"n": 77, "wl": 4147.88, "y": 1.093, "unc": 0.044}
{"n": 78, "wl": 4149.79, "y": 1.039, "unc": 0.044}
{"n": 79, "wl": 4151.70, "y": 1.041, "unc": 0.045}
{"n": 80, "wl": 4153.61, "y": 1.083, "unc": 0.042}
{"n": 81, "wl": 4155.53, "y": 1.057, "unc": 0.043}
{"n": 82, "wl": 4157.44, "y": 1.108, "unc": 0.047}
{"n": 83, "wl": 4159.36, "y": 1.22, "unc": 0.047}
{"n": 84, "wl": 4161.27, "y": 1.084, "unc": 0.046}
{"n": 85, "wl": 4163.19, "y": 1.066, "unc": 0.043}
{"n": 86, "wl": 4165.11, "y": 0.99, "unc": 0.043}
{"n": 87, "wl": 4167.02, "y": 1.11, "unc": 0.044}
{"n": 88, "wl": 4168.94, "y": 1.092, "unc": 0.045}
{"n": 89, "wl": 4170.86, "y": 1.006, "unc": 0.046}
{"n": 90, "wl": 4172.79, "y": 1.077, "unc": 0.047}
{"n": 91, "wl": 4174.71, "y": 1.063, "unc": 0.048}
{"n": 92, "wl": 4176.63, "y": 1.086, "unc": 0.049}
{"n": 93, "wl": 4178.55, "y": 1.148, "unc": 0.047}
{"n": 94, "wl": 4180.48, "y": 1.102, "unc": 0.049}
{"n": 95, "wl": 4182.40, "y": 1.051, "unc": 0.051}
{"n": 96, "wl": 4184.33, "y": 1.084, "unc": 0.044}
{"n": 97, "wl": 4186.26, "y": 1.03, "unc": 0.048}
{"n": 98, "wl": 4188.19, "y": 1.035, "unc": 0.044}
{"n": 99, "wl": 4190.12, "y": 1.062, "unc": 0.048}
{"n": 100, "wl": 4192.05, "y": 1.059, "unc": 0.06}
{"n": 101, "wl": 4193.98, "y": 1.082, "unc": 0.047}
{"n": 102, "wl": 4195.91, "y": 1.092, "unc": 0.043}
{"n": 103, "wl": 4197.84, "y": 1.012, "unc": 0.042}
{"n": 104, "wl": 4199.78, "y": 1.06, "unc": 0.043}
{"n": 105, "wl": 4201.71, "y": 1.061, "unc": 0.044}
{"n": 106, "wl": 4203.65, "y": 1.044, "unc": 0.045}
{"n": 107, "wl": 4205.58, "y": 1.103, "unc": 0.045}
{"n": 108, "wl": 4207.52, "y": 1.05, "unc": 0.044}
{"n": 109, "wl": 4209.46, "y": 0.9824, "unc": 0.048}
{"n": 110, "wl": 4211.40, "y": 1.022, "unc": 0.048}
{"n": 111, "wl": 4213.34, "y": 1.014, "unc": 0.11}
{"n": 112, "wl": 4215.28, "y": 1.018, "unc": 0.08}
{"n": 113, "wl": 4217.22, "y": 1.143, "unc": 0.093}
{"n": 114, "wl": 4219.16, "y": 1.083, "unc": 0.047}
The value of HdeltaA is -2.1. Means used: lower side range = 1.16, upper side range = 1.12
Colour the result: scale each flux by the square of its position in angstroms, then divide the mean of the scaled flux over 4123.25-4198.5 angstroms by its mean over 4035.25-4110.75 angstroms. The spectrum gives 1.0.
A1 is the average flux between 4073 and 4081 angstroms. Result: 1.22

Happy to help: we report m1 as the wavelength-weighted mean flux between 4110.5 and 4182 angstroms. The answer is 1.11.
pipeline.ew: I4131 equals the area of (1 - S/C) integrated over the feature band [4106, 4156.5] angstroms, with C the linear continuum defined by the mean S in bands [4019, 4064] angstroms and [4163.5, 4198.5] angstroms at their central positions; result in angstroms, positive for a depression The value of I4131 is -1.6 angstroms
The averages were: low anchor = 1.14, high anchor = 1.07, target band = 1.13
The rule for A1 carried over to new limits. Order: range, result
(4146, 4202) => 1.07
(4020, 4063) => 1.14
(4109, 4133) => 1.15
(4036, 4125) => 1.18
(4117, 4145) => 1.13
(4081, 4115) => 1.22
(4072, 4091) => 1.23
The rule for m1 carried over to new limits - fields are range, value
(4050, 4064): 1.12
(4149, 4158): 1.06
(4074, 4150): 1.18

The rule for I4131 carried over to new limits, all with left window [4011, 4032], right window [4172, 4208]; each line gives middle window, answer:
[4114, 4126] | -0.3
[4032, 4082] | -1.3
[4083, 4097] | -1.4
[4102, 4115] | -1.0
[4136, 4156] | -0.3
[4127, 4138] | -0.3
